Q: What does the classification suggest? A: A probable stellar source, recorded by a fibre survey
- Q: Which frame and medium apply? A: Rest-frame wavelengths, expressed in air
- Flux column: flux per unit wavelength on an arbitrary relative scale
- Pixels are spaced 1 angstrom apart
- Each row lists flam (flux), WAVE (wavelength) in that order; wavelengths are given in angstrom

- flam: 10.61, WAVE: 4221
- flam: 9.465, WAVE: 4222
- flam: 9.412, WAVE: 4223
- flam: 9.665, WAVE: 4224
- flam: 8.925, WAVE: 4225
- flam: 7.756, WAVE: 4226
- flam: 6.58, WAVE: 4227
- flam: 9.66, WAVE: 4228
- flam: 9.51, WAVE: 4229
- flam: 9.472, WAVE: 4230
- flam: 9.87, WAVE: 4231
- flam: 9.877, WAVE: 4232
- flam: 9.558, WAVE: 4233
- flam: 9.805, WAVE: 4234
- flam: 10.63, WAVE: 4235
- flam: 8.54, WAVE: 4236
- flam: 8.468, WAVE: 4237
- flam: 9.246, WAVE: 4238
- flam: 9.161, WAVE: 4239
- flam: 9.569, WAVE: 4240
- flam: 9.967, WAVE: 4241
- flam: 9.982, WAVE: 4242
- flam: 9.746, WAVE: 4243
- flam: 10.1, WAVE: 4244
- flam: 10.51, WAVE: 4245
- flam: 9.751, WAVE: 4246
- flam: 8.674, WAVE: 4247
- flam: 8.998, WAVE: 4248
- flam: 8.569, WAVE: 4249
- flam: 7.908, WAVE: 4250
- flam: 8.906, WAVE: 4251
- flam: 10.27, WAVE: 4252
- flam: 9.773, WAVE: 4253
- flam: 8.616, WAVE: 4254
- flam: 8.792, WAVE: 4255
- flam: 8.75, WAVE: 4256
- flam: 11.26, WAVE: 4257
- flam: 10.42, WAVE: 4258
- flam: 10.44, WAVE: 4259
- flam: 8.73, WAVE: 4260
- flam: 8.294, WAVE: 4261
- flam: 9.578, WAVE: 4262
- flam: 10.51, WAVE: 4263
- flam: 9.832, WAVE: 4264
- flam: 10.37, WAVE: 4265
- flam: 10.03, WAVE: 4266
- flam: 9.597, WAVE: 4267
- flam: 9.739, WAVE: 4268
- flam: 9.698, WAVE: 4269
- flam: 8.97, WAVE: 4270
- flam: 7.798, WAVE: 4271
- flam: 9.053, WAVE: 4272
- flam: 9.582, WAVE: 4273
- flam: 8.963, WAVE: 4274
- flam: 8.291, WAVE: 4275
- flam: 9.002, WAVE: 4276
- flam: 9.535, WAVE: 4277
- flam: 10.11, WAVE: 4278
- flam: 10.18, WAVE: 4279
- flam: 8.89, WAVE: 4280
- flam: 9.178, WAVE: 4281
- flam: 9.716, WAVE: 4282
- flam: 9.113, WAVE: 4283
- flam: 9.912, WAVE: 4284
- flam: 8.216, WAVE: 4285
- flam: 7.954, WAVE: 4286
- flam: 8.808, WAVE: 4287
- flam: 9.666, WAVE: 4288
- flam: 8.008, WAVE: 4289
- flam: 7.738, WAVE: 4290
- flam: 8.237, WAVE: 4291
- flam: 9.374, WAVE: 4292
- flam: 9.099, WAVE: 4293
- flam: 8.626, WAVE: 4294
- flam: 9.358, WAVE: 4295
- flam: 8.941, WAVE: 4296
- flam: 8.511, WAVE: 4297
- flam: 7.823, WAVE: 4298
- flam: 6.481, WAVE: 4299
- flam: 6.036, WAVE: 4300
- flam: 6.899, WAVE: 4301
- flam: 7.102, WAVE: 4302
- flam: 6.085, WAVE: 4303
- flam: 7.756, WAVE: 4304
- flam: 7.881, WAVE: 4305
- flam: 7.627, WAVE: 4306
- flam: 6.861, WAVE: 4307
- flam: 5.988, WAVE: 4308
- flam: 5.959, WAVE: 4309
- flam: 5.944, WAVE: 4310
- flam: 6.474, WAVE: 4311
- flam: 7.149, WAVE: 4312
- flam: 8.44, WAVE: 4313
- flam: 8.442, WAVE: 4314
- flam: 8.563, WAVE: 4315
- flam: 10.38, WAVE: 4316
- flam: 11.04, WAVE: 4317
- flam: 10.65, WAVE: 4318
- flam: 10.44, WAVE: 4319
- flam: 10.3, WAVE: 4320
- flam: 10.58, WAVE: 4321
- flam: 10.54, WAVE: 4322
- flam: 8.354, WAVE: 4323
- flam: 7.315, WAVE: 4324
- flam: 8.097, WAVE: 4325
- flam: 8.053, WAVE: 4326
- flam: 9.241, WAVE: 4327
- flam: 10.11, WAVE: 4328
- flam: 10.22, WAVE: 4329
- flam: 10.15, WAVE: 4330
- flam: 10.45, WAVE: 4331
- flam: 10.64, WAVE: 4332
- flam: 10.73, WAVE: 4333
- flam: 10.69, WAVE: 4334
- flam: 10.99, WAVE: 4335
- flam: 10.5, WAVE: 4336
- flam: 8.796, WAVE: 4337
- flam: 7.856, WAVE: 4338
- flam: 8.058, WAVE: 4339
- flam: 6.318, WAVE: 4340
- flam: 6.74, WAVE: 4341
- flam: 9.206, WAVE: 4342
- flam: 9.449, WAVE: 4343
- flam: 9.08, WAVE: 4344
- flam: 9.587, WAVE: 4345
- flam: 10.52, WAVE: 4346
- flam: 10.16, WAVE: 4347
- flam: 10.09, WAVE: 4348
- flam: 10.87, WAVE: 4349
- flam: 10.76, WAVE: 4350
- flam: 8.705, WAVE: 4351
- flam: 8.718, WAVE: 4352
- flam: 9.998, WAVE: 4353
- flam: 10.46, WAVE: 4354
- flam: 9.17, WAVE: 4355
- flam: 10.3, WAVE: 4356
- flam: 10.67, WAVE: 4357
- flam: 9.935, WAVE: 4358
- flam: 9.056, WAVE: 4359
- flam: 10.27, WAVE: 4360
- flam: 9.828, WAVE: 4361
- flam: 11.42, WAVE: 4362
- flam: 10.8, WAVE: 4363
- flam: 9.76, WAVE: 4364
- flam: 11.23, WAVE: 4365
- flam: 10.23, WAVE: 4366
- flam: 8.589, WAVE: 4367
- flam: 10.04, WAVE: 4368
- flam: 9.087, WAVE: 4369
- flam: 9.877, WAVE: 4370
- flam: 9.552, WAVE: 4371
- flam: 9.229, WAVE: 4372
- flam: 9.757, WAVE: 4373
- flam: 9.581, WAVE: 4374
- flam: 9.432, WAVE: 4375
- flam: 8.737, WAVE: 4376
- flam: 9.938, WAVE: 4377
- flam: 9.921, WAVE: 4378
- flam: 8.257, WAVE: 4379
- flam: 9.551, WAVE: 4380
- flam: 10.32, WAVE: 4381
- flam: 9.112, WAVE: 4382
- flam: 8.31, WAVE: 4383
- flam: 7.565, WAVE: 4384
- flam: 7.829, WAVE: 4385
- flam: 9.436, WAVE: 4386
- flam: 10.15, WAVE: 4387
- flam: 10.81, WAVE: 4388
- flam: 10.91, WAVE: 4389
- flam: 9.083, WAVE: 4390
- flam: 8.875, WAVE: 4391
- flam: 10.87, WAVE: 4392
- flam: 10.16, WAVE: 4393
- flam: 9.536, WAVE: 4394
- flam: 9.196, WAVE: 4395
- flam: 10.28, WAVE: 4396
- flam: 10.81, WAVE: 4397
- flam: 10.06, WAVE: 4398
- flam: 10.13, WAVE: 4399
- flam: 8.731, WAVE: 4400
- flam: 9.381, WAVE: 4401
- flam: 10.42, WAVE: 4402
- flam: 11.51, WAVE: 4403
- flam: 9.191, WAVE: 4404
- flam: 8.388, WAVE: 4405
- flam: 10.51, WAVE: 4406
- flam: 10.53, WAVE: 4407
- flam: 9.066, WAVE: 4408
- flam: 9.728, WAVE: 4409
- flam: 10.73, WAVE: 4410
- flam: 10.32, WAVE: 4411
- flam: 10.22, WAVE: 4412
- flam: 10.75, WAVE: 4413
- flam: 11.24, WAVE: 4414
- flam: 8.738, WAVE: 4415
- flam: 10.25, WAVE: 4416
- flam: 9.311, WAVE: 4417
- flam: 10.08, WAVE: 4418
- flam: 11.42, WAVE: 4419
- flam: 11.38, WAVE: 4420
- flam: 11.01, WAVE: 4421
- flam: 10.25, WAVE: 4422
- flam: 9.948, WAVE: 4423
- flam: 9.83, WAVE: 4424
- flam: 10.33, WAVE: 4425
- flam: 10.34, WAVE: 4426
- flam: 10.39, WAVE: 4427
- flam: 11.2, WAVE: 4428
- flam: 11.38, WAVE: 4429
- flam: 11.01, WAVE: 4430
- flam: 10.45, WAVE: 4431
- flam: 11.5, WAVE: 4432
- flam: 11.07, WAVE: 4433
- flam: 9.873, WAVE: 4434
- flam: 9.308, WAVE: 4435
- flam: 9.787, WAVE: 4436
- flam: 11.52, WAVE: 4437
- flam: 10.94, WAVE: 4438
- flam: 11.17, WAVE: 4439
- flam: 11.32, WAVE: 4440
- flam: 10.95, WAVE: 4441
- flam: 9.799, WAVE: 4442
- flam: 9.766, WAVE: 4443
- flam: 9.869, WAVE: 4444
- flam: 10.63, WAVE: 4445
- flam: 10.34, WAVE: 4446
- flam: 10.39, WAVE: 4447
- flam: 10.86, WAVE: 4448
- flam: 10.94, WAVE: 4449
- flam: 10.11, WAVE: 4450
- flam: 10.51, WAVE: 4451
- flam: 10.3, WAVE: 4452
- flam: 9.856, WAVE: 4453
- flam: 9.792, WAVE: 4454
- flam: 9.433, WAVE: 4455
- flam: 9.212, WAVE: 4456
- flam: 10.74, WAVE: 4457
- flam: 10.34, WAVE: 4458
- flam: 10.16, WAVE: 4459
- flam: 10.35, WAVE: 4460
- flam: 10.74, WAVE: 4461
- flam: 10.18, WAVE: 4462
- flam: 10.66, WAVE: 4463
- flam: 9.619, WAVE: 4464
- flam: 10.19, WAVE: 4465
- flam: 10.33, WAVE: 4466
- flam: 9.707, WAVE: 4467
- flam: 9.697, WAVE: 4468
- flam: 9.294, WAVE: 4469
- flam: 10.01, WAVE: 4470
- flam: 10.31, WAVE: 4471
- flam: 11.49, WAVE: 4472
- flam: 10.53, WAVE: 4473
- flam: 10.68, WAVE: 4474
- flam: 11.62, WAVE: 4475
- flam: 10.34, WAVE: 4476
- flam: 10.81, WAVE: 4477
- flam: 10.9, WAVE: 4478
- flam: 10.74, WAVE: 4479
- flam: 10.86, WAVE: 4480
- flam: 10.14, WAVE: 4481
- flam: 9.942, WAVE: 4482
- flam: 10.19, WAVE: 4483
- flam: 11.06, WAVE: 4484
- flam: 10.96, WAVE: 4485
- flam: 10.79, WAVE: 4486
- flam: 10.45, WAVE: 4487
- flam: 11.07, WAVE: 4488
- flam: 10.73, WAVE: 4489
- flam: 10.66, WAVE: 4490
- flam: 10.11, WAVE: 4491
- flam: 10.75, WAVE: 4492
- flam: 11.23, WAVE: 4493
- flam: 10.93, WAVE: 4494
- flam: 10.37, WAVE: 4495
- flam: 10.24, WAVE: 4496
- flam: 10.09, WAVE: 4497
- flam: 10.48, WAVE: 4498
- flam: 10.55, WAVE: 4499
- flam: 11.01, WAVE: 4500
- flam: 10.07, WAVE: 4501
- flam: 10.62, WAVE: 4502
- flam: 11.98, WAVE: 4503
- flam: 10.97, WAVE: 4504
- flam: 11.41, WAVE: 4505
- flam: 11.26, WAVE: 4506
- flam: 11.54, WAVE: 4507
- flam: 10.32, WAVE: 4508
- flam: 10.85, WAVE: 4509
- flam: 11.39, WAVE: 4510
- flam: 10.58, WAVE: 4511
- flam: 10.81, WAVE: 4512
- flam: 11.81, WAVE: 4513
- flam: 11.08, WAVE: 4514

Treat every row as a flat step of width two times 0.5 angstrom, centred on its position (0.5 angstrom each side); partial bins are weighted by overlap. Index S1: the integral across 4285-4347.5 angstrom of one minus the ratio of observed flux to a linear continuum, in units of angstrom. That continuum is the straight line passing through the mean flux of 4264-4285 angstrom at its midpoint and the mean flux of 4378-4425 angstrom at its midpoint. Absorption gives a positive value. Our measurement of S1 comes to 5.78 angstrom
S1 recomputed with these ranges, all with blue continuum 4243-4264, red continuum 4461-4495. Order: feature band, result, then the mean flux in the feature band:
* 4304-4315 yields 2.88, 7.17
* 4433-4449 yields -0.20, 10.5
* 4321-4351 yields 1.24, 9.44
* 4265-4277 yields 0.40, 9.22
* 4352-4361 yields 0.04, 9.9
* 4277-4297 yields 1.27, 9.01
